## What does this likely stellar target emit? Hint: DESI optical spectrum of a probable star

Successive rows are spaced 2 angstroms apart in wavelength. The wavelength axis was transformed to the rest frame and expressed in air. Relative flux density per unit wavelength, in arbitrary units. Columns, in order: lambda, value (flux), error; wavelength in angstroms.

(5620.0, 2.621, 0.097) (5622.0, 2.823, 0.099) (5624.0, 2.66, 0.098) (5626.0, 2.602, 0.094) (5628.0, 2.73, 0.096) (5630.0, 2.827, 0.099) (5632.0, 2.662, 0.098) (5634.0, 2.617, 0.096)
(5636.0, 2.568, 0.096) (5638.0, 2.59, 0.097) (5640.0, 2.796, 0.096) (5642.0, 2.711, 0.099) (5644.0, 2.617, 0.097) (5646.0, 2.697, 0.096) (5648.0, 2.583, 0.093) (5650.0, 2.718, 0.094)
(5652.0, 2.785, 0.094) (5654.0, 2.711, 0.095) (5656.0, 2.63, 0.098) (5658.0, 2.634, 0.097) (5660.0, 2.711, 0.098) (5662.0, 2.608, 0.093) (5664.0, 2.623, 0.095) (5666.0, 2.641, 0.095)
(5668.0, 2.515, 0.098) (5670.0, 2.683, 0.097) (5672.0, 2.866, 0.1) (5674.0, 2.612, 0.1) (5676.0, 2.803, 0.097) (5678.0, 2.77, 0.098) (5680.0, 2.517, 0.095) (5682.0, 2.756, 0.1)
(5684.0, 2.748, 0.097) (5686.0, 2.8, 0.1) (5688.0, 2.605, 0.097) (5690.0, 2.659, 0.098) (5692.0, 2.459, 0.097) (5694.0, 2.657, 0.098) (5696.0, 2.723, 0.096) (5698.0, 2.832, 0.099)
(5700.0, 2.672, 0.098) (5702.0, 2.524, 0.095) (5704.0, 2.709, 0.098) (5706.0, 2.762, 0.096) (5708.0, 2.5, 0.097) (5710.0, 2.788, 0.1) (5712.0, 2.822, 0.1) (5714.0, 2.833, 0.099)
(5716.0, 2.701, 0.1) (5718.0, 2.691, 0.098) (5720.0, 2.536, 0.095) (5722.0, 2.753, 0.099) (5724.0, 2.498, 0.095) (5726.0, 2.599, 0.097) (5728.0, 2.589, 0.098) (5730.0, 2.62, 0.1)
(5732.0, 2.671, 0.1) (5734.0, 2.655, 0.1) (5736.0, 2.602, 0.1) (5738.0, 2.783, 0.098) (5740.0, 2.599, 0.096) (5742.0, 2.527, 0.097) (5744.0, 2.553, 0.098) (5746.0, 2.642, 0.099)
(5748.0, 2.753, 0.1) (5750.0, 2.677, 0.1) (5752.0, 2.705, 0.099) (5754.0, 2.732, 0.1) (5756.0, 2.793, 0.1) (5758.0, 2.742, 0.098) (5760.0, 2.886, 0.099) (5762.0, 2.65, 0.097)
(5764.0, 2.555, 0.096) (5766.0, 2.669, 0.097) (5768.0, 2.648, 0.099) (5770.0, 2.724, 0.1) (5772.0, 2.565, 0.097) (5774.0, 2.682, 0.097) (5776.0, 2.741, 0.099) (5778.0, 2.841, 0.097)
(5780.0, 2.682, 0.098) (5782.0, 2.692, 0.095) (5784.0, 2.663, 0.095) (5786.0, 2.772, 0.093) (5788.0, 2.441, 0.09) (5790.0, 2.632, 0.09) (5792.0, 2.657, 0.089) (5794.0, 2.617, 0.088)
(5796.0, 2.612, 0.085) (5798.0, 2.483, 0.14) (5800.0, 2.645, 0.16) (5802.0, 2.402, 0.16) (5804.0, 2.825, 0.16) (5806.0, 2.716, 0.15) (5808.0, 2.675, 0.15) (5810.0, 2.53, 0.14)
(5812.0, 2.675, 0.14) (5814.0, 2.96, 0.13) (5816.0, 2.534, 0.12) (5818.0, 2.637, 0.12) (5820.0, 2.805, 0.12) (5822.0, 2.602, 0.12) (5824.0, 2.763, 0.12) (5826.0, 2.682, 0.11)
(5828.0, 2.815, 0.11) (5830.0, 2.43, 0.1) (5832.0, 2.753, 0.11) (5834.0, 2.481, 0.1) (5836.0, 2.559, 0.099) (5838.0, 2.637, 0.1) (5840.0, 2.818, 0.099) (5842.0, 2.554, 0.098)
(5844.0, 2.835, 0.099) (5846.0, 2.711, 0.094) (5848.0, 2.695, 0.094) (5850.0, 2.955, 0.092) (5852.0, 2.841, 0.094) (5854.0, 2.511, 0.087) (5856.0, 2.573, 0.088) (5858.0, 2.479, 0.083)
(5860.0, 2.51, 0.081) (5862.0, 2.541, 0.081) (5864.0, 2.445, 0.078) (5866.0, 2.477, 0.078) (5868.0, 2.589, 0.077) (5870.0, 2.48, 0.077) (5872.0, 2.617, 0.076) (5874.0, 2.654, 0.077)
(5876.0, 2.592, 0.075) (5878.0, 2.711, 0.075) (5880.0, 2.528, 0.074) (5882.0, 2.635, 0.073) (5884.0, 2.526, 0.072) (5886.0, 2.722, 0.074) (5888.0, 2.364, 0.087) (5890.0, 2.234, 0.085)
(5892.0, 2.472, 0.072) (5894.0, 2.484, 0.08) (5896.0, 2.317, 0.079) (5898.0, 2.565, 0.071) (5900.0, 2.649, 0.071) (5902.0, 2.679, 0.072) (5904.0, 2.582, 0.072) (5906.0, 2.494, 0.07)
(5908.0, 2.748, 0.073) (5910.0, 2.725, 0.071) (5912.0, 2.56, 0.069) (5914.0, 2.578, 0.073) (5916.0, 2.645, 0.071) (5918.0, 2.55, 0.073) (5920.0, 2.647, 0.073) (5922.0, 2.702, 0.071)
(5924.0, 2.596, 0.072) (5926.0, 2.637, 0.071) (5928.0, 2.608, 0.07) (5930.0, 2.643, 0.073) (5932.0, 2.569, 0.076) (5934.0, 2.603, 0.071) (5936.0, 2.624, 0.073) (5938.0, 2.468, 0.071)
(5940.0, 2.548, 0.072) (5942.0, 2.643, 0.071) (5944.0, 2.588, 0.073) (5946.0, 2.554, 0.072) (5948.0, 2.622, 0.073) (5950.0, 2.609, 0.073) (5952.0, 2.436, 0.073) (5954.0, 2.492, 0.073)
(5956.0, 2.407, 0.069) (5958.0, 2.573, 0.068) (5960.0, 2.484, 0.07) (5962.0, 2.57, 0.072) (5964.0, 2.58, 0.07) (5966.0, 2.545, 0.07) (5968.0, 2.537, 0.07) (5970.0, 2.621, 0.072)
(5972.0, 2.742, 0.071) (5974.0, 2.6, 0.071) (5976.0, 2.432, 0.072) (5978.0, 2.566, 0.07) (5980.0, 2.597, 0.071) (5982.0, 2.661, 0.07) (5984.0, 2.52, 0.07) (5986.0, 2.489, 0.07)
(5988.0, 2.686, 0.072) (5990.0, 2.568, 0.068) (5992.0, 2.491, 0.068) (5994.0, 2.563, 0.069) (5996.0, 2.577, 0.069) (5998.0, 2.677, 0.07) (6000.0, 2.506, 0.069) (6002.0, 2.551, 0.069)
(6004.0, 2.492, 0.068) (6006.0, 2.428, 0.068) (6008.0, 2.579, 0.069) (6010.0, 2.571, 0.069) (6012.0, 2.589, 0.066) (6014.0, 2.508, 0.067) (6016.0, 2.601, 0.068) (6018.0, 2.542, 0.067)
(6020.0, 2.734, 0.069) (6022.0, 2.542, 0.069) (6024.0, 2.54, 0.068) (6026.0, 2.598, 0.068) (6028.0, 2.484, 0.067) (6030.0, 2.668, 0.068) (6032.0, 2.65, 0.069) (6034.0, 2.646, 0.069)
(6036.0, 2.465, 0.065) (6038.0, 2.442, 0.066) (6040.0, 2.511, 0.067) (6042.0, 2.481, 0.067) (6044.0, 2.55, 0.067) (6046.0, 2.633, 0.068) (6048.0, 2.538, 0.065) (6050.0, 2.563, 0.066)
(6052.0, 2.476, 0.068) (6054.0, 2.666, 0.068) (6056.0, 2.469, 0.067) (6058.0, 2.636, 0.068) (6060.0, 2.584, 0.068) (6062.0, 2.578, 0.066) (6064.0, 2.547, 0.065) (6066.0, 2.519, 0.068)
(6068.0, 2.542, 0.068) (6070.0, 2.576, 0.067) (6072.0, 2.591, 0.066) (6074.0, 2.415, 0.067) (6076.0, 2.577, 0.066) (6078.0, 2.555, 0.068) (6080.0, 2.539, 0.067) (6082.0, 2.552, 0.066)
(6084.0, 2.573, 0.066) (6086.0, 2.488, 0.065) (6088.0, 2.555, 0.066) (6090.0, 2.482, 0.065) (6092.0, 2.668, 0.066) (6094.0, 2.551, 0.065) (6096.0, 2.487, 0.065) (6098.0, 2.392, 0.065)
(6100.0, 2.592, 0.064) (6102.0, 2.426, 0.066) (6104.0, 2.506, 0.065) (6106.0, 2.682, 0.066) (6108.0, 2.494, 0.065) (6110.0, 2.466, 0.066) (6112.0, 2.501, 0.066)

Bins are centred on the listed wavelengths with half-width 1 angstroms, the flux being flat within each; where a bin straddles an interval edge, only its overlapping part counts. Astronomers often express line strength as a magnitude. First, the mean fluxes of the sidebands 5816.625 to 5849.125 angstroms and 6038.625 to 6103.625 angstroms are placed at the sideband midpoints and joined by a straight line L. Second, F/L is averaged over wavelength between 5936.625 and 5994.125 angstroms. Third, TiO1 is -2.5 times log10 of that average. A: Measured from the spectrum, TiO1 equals 0.02 mag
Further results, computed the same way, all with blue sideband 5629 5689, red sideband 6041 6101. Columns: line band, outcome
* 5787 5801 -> 0.02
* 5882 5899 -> 0.06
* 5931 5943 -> 0.01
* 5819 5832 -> -0.03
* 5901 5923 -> -0.01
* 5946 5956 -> 0.02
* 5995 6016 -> 0.01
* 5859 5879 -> 0.02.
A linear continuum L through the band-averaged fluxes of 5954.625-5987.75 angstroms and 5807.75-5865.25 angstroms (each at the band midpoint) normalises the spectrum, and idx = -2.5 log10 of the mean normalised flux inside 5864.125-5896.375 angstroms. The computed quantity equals 0.04 mag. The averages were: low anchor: 2.65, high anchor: 2.56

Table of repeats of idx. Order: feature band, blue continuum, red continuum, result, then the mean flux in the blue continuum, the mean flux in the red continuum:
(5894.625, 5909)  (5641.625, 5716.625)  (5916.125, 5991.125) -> 0.010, 2.68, 2.58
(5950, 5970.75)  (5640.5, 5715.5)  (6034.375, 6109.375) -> 0.022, 2.68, 2.54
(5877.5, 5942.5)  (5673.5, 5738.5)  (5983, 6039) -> 0.009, 2.67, 2.56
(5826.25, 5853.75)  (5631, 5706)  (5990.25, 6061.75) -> -0.031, 2.67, 2.56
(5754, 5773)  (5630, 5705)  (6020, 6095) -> -0.021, 2.67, 2.56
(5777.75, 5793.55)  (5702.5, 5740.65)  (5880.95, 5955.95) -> -0.011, 2.67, 2.57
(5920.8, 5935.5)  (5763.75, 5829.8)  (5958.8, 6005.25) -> -0.012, 2.66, 2.57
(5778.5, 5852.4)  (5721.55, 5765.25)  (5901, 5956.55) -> -0.014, 2.66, 2.59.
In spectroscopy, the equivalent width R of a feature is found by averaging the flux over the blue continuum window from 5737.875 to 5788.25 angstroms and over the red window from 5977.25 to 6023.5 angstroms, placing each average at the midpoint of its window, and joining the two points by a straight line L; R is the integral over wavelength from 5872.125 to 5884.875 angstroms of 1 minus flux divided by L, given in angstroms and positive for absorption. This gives 0.08 angstroms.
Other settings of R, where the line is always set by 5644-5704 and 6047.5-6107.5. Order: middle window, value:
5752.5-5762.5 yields -0.44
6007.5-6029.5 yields -0.09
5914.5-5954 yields -0.02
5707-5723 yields -0.26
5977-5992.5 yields -0.01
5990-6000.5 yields 0.02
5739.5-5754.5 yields 0.01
